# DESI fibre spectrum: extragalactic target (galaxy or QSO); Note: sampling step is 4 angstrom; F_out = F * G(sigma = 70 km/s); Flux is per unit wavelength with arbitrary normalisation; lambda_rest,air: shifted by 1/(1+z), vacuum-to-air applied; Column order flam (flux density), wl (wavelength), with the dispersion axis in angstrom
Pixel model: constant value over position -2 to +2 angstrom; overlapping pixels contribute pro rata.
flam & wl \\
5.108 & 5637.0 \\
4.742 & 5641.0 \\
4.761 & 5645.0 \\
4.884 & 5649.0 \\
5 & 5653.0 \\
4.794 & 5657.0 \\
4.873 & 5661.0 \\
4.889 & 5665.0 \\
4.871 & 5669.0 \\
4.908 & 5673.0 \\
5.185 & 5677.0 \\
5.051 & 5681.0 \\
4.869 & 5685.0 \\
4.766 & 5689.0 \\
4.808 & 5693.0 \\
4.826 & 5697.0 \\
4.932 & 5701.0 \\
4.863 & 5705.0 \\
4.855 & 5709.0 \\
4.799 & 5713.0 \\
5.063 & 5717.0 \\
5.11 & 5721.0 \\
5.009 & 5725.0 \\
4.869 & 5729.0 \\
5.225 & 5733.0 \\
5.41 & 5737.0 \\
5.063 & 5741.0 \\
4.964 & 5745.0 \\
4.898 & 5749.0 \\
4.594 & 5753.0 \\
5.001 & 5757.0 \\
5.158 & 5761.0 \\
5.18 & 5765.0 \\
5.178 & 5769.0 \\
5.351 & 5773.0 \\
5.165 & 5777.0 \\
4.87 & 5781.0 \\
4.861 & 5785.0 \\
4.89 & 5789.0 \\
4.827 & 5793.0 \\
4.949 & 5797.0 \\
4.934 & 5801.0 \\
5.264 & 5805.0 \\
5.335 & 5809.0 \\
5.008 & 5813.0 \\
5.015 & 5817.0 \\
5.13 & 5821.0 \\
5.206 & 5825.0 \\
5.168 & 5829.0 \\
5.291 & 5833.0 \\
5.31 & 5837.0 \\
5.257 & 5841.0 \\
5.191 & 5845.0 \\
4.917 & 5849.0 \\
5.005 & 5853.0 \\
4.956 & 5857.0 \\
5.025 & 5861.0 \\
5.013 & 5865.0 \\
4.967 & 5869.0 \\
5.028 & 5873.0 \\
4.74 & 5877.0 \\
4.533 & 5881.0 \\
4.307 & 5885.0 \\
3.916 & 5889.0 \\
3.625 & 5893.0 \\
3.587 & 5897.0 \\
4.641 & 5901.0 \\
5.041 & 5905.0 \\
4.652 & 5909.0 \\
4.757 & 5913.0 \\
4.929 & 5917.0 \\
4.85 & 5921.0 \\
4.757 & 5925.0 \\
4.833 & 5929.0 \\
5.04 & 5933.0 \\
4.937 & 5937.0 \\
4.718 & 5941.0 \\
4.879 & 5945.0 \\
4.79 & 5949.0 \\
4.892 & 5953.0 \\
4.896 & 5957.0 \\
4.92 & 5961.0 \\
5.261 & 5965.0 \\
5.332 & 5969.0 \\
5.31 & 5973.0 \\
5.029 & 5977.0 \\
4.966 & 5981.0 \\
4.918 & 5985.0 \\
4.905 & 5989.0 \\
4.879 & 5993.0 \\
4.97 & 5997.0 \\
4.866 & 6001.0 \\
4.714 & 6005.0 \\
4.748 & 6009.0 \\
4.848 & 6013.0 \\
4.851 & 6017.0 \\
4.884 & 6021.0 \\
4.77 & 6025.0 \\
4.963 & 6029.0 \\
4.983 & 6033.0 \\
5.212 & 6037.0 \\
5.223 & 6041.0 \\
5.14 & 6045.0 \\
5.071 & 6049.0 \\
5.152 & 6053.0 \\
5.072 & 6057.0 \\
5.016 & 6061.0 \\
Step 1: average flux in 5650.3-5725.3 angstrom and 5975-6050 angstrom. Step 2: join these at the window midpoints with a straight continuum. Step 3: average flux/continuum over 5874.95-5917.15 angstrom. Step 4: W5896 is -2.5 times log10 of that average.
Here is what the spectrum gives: 0.12 mag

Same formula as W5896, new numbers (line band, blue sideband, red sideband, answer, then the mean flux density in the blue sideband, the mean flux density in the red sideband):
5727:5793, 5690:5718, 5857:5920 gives -0.055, 4.87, 4.6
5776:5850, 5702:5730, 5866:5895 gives -0.095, 4.94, 4.46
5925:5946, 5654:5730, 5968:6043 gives 0.018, 4.91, 4.96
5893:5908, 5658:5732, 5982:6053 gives 0.142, 4.92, 4.94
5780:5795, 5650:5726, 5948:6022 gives 0.015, 4.92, 4.95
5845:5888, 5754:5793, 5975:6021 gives 0.030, 5.05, 4.88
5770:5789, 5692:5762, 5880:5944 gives -0.042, 4.97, 4.58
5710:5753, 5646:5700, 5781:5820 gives -0.015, 4.9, 5.01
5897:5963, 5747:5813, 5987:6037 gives 0.028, 5.03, 4.88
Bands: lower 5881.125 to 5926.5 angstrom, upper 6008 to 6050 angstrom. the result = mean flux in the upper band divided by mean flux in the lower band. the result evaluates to 1.1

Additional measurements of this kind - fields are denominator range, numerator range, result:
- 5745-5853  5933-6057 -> 0.98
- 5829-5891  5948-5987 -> 1.03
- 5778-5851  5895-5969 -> 0.95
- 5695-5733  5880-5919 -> 0.89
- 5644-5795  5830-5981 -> 0.98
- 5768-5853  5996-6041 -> 0.96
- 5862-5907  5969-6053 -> 1.11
